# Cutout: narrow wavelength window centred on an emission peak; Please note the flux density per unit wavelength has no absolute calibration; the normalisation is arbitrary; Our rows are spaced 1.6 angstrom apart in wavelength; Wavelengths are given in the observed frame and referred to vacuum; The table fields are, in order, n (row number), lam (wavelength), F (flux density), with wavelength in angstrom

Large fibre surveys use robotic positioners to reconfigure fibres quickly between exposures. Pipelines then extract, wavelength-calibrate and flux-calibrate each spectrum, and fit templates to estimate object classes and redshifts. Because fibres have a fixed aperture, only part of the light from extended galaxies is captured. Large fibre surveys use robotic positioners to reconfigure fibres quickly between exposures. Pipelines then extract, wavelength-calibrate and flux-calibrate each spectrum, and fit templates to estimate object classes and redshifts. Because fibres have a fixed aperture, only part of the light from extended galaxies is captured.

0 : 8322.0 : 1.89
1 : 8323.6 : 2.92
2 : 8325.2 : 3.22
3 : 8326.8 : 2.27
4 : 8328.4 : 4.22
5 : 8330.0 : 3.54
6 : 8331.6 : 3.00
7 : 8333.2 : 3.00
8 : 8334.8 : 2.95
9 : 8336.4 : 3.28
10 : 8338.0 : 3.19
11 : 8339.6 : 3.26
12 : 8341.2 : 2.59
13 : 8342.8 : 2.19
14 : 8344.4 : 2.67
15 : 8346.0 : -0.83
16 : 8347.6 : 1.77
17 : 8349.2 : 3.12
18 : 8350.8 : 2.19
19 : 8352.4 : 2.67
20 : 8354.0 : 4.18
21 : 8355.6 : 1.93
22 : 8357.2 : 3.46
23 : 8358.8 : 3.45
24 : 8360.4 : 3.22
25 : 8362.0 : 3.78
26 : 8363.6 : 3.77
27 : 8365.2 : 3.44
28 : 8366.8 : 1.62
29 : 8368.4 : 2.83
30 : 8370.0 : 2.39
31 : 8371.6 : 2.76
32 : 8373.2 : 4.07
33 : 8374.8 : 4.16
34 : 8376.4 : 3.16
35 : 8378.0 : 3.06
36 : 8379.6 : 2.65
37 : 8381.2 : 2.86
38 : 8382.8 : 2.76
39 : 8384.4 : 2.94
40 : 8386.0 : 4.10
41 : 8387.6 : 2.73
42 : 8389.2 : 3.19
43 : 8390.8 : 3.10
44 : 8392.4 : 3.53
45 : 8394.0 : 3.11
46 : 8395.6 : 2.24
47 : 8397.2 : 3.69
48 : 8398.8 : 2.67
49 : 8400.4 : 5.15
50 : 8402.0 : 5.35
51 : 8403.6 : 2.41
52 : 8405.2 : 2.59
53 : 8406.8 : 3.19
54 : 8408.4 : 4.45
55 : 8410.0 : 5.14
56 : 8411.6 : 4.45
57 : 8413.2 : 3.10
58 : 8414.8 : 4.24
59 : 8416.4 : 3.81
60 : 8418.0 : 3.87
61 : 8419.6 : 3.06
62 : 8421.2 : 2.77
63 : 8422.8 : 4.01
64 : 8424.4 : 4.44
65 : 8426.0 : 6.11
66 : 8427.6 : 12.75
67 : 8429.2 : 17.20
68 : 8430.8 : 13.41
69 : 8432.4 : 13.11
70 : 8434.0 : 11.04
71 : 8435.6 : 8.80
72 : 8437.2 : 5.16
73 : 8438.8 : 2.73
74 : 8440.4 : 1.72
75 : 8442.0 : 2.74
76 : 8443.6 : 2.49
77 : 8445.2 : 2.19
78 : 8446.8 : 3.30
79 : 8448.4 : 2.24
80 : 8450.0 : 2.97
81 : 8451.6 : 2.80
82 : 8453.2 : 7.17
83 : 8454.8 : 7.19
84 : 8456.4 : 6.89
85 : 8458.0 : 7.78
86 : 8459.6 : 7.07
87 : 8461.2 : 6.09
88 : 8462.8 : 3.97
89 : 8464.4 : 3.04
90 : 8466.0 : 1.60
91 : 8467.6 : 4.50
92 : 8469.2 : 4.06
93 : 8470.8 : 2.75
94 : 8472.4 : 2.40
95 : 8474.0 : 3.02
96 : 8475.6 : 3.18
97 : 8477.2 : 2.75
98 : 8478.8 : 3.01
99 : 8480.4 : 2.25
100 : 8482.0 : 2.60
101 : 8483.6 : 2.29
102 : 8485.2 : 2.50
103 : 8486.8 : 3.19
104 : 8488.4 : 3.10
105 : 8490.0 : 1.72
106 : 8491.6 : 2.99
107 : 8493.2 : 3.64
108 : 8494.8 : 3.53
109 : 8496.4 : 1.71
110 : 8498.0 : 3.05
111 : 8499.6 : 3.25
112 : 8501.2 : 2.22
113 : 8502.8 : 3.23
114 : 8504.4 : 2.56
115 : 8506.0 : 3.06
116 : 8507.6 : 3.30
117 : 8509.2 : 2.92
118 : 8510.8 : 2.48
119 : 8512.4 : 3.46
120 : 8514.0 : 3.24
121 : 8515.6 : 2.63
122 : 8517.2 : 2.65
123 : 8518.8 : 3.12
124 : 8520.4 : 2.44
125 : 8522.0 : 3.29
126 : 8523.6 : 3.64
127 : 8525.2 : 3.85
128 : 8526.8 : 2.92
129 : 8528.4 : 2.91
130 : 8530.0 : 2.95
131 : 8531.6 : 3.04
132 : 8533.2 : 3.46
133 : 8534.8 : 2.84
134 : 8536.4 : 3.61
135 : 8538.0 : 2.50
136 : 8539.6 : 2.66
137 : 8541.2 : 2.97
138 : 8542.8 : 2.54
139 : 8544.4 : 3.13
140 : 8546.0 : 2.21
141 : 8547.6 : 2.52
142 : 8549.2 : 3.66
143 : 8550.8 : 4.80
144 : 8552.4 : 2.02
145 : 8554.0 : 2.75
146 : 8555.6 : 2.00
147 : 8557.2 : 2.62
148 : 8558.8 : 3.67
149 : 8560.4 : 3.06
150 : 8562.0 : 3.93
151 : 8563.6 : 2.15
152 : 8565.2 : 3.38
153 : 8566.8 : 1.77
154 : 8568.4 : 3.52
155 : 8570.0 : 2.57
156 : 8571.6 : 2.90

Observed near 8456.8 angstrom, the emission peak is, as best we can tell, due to [N II] 6583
